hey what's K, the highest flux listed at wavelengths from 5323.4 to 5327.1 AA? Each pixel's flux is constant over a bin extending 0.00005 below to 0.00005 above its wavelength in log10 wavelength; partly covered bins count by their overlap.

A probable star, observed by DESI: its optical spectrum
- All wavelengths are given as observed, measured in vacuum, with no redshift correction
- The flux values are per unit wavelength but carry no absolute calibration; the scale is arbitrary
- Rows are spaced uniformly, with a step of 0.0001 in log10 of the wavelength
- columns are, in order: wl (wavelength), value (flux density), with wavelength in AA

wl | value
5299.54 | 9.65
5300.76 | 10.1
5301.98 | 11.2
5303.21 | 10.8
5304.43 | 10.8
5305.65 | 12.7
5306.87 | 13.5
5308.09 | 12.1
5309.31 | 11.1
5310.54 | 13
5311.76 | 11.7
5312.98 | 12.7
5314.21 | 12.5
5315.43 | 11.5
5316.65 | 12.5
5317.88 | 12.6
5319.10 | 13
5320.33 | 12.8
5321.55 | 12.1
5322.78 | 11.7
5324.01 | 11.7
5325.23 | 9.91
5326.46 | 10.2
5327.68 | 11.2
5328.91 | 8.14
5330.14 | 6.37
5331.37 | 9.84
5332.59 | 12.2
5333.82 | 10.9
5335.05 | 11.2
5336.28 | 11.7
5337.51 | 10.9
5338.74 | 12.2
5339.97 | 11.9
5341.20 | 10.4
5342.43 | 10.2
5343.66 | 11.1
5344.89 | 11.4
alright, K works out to 11.7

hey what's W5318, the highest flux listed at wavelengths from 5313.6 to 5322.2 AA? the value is 13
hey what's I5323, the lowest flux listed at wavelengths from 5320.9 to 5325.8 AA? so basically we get 9.91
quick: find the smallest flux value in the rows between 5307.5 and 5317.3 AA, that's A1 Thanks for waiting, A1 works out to 11.1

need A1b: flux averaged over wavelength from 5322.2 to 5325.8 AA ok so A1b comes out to 11.1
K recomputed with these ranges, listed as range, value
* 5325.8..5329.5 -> 11.2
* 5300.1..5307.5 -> 13.5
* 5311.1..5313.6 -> 12.7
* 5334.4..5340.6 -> 12.2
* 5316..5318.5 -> 12.6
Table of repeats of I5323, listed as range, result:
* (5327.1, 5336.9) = 6.37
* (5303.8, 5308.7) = 10.8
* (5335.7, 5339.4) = 10.9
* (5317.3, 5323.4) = 11.7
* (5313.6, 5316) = 11.5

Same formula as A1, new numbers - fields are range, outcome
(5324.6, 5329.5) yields 8.14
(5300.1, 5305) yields 10.1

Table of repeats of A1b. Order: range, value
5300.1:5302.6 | 10.6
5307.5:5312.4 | 12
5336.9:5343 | 11.1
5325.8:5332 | 9.17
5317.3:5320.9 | 12.8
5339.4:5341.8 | 11.1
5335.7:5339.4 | 11.6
